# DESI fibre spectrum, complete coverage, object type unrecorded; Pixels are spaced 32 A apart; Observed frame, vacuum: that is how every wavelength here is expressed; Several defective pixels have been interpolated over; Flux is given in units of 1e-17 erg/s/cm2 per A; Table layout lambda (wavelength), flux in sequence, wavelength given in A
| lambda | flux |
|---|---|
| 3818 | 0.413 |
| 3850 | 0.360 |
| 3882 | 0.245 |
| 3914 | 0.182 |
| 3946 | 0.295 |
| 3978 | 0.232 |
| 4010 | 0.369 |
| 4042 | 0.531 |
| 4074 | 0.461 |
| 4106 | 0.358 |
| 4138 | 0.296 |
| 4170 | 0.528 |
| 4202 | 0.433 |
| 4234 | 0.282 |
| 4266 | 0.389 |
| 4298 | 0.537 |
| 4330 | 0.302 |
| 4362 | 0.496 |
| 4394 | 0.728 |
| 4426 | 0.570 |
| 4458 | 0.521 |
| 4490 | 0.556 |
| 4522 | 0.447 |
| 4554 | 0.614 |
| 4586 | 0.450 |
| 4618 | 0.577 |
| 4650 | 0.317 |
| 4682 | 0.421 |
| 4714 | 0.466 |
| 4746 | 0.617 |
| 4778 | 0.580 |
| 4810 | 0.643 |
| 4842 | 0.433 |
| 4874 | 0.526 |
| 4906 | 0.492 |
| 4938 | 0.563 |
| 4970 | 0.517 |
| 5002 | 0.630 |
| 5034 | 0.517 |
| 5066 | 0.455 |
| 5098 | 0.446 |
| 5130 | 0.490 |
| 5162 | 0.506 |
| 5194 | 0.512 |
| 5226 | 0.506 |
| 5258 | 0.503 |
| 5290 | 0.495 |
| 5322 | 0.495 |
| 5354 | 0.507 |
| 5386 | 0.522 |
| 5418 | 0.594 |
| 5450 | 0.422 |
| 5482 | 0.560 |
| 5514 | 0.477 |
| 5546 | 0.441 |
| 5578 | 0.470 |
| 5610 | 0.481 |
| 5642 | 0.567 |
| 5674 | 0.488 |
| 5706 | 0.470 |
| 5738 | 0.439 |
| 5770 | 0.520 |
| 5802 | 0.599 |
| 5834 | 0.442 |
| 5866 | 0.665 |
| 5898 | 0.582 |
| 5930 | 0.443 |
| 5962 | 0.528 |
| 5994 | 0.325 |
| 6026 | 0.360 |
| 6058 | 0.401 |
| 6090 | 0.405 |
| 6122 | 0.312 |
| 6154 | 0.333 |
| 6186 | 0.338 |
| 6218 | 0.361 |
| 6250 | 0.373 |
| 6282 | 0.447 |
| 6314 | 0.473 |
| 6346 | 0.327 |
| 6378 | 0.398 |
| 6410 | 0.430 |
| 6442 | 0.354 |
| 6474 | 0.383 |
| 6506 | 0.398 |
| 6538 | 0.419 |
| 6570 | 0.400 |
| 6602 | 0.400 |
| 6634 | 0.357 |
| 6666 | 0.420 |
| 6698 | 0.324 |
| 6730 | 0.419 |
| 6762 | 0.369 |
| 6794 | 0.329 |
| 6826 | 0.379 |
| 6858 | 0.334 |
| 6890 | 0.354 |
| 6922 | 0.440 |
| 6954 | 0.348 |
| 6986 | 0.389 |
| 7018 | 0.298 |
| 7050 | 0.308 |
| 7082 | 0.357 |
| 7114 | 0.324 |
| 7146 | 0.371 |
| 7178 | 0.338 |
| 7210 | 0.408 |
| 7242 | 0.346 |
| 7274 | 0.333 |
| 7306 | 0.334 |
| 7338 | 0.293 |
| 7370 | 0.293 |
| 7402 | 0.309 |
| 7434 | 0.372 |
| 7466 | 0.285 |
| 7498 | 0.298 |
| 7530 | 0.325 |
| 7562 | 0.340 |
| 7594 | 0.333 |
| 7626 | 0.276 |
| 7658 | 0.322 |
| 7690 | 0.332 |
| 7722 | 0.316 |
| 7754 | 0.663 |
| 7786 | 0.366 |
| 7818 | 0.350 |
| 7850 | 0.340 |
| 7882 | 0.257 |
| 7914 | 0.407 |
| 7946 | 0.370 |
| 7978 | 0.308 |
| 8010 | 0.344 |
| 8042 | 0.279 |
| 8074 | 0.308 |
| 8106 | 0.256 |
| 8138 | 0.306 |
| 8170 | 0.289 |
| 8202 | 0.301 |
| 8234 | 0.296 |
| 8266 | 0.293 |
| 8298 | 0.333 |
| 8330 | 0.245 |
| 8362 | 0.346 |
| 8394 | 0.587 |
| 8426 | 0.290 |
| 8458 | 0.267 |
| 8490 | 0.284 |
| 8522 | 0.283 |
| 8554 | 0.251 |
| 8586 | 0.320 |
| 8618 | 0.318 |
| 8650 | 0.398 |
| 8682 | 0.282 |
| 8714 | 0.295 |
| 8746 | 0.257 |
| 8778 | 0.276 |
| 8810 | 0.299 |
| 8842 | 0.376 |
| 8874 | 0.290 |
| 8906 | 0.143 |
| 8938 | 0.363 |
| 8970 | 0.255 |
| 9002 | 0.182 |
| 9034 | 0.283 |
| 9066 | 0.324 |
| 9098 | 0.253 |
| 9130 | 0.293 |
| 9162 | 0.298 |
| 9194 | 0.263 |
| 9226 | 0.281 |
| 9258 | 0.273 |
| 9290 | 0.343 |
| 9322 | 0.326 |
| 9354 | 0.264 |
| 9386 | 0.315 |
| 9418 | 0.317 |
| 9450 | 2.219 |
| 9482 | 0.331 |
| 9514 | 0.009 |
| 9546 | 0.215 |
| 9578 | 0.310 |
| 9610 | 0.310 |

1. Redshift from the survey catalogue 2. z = 0.180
